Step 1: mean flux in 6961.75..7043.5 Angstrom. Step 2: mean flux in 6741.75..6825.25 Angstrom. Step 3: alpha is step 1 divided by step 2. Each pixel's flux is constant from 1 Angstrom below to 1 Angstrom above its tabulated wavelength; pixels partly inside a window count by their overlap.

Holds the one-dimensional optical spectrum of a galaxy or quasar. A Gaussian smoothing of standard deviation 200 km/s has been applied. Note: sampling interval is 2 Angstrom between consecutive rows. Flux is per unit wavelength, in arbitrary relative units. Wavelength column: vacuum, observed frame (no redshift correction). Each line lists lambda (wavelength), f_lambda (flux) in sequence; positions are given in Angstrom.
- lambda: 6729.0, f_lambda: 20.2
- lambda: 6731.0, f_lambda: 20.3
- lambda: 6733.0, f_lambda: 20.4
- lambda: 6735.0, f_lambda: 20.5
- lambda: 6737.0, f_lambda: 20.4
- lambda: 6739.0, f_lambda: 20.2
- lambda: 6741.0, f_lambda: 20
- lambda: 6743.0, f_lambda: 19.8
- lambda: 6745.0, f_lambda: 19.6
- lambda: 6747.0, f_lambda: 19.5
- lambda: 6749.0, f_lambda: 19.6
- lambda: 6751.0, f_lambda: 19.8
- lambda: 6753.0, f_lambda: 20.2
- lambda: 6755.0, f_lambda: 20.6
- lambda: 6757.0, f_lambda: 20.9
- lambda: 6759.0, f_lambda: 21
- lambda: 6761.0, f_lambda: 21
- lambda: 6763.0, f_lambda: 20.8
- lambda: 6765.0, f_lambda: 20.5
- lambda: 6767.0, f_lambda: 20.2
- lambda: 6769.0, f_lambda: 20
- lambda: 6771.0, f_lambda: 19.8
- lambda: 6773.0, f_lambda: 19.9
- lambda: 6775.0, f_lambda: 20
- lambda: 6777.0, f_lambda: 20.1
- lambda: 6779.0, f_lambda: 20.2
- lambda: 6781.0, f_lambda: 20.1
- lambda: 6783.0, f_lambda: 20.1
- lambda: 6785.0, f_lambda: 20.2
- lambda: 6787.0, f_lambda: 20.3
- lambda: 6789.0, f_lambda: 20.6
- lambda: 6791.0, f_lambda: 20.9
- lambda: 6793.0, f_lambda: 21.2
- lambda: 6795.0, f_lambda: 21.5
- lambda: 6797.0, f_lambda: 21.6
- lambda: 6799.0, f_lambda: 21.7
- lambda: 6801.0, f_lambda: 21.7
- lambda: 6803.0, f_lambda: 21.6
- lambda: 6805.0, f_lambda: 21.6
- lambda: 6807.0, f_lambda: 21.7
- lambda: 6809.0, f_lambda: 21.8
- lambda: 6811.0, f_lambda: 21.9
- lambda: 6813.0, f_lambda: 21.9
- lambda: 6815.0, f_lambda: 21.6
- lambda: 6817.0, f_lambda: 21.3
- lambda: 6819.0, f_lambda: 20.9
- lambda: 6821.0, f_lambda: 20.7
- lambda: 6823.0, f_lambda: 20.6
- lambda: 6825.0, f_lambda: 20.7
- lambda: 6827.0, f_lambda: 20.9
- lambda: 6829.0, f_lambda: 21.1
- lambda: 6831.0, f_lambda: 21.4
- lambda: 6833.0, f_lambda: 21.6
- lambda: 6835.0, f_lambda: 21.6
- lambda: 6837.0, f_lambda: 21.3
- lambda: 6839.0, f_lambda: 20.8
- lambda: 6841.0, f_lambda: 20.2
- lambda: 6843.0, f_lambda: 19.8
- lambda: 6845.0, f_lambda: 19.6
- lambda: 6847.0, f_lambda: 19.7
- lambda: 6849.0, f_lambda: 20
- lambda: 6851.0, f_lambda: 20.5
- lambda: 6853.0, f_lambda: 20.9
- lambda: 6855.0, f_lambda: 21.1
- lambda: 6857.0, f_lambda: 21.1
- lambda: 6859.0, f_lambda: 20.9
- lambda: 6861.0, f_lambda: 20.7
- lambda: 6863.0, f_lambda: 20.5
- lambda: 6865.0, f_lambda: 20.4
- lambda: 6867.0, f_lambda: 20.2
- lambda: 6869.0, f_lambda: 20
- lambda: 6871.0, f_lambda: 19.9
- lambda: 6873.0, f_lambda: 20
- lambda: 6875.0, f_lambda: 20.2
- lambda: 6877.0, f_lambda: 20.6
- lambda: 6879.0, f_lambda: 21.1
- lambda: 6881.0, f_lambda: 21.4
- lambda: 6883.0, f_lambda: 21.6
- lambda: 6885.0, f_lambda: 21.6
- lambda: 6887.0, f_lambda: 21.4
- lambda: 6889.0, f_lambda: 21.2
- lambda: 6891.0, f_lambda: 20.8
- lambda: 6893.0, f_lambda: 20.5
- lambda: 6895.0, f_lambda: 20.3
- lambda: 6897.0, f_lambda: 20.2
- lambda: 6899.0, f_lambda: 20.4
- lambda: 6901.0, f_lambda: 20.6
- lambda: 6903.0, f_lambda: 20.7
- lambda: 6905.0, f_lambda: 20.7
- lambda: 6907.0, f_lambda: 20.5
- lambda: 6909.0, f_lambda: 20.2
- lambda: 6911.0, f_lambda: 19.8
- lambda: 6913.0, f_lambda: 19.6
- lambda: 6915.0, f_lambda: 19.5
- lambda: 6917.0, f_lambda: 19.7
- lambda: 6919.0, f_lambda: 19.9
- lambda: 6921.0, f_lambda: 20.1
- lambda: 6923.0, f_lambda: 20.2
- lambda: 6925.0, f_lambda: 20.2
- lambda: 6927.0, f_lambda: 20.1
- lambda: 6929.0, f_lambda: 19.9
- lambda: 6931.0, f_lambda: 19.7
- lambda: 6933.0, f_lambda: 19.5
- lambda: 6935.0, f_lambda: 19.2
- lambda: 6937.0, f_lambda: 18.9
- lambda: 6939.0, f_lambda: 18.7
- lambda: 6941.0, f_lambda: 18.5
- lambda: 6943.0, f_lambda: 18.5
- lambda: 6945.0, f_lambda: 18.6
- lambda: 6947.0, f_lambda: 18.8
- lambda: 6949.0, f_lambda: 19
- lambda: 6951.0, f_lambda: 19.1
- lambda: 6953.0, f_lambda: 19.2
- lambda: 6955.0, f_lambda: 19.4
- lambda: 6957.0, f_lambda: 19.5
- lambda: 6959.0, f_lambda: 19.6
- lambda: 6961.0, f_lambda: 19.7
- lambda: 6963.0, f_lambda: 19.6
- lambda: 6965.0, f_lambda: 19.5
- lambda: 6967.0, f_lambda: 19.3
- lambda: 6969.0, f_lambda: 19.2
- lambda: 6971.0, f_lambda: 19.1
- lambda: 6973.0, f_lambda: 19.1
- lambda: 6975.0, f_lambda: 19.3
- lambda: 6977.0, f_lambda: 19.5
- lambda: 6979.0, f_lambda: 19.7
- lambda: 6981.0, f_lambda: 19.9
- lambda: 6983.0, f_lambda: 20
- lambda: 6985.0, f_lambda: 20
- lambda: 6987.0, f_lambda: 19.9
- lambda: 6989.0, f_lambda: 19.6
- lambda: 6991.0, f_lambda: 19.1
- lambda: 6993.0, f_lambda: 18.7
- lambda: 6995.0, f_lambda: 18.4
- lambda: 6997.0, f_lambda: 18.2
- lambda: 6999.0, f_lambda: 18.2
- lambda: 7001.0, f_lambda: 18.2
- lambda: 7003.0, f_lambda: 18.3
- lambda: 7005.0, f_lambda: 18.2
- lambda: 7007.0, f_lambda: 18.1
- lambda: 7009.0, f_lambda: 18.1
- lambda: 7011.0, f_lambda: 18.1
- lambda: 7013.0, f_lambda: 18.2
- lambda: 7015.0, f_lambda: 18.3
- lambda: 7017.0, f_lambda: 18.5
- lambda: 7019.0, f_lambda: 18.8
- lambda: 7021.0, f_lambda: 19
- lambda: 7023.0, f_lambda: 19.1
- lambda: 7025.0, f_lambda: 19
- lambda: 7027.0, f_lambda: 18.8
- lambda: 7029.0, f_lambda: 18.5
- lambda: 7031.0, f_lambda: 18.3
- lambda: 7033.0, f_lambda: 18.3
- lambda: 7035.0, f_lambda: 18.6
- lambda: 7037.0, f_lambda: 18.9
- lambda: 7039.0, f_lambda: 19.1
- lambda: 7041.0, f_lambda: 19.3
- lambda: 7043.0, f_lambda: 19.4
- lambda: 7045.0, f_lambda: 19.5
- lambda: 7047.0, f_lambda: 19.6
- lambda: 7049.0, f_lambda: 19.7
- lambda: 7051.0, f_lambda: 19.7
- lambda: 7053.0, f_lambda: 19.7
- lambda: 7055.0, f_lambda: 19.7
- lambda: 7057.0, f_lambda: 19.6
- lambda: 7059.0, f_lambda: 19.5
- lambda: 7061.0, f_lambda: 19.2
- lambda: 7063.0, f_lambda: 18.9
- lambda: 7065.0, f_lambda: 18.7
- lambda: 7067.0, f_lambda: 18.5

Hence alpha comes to 0.91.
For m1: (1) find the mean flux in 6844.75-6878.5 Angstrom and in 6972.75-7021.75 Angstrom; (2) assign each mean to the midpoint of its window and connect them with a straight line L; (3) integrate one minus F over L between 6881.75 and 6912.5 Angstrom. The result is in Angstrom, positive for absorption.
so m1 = -1.1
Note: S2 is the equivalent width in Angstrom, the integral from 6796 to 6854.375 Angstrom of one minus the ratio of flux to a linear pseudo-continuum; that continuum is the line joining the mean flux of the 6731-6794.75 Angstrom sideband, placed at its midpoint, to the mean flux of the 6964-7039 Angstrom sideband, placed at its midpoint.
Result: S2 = -3.3 Angstrom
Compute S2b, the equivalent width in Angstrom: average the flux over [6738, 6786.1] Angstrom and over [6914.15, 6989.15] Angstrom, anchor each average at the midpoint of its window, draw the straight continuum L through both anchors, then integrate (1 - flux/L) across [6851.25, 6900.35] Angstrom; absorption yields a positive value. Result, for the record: -2.40 Angstrom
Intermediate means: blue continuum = 20.2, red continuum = 19.5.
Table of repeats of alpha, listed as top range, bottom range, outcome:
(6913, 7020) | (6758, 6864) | 0.92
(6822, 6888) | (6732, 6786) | 1.03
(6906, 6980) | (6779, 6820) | 0.92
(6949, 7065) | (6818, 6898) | 0.92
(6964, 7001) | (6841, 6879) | 0.94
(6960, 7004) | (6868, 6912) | 0.93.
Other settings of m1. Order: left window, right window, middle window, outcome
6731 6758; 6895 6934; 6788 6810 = -1.46 Angstrom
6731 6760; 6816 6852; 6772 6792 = 0.16 Angstrom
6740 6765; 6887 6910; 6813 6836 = -0.84 Angstrom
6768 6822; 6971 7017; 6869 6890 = -0.85 Angstrom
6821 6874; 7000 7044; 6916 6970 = 0.30 Angstrom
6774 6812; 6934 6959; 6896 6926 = -1.10 Angstrom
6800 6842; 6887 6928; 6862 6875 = 0.35 Angstrom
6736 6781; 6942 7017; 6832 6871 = -1.72 Angstrom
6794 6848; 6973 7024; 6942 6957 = 0.39 Angstrom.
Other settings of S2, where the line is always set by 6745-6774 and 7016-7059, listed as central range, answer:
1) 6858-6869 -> -0.37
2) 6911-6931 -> -0.32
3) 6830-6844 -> -0.72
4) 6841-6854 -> -0.13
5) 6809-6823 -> -0.94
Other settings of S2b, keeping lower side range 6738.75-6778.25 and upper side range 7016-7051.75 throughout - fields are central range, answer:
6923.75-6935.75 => -0.2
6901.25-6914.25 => -0.5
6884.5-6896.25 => -0.8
